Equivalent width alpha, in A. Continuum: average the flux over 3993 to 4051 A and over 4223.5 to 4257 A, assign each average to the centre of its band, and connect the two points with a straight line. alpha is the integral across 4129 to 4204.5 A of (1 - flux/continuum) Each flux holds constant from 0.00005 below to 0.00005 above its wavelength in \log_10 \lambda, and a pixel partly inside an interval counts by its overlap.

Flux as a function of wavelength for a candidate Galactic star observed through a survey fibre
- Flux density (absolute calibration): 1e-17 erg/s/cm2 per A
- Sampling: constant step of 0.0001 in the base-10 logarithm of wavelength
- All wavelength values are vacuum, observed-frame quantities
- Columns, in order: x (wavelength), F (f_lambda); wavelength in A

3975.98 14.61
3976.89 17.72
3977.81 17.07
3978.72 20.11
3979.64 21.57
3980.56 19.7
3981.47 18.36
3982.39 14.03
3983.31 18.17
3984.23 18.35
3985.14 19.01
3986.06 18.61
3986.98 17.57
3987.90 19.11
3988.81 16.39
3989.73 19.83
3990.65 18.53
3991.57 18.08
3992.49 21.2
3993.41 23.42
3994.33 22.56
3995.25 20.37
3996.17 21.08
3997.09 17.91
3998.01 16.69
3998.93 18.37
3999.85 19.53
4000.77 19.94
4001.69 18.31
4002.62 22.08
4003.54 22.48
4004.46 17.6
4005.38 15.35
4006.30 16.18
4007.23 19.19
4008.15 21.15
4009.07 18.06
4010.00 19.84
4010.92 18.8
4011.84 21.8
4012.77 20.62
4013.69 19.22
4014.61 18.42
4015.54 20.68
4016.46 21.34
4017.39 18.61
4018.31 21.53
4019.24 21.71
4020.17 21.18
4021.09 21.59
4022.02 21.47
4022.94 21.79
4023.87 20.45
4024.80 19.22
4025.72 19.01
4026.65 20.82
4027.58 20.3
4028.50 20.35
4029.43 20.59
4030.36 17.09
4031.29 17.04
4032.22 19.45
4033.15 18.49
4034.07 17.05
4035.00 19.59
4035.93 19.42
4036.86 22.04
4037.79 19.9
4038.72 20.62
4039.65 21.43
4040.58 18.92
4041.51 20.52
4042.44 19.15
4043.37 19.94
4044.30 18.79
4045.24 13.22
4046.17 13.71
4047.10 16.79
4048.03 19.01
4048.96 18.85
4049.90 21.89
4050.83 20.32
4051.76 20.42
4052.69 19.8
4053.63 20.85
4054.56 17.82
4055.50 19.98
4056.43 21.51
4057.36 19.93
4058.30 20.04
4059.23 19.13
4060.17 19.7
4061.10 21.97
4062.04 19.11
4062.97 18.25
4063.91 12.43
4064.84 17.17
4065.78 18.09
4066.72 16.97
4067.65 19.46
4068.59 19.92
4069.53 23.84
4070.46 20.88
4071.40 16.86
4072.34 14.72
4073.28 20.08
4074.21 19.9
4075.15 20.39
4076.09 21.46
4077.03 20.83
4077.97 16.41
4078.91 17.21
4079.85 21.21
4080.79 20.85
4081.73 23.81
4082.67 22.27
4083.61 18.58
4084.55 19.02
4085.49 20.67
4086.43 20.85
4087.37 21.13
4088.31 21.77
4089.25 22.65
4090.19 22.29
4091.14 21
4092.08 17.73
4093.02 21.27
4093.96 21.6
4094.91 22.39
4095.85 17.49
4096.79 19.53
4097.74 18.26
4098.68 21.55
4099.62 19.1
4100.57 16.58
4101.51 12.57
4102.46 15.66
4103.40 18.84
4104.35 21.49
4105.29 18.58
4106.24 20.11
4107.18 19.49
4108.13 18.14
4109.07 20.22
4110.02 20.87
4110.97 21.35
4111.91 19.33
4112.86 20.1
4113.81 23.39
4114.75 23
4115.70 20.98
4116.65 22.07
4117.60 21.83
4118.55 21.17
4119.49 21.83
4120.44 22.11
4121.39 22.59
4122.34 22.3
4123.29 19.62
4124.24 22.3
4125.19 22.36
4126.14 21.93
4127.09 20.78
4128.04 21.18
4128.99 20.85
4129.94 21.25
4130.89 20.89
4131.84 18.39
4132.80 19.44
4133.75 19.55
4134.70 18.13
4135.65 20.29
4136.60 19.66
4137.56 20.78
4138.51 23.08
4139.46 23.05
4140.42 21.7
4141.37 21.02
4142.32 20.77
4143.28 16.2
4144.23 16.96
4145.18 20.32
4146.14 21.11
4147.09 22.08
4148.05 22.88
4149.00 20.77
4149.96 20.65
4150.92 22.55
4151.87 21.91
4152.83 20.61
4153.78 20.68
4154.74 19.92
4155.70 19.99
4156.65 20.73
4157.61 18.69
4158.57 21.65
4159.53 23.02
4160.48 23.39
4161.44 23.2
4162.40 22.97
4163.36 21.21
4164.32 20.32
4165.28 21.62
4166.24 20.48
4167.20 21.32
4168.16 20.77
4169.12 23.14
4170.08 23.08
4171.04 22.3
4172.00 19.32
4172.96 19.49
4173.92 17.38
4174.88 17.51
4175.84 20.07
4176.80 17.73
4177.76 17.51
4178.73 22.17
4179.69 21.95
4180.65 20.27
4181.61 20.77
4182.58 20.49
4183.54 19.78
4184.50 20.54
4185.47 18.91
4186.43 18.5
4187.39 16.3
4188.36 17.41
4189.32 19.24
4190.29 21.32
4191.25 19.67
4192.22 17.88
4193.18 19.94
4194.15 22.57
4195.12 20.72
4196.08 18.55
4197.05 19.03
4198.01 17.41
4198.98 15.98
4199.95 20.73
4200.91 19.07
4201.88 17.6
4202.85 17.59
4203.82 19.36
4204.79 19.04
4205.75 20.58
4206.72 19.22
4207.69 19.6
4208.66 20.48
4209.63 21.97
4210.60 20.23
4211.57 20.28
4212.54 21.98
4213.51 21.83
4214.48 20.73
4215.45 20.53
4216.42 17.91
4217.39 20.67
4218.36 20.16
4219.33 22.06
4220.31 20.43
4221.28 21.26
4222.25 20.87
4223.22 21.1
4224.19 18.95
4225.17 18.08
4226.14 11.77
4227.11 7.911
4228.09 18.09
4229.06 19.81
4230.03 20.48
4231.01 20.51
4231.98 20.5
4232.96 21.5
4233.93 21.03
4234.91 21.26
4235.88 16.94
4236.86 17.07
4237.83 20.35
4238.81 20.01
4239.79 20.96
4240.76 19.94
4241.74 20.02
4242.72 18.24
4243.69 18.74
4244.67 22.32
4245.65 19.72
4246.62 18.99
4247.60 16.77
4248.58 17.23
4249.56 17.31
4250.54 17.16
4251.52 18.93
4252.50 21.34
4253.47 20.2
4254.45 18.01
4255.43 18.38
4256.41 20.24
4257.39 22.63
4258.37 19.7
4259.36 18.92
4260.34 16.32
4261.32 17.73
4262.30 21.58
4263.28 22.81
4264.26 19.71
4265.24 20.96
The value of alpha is -4.5 A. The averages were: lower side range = 19.6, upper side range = 18.8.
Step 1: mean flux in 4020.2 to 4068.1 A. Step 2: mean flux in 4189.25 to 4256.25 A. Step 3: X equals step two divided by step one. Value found 1.0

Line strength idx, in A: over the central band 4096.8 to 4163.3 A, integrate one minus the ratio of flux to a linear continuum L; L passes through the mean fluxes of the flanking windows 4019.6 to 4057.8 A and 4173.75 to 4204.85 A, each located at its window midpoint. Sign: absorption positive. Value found -4.3 A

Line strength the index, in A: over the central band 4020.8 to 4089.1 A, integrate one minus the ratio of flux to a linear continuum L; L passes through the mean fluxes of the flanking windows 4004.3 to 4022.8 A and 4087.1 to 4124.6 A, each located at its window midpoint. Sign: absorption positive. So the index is 1.8 A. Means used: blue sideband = 19.8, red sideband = 20.3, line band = 19.5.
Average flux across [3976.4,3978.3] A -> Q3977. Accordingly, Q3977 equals 17.5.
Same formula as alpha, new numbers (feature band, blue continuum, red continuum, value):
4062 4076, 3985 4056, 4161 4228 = 0.7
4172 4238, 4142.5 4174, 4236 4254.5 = 1.9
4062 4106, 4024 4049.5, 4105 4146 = 1.0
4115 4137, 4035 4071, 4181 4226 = -1.7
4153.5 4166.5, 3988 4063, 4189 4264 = -1.2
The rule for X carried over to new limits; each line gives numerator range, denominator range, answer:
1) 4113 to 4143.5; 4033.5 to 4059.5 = 1.09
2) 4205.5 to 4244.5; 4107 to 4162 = 0.94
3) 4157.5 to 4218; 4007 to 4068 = 1.03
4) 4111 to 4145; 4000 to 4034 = 1.06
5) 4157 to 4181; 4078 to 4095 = 1.00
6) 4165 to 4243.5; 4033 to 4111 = 1.01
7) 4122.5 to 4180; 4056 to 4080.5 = 1.08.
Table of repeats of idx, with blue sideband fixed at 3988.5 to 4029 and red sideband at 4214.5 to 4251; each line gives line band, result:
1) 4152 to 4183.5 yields -2.3 A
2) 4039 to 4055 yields 0.6 A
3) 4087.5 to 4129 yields -2.0 A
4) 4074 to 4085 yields -0.3 A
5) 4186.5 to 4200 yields 0.2 A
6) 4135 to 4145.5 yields -0.5 A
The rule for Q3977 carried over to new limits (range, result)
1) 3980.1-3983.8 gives 17.6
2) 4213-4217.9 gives 20.4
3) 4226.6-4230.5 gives 16.5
